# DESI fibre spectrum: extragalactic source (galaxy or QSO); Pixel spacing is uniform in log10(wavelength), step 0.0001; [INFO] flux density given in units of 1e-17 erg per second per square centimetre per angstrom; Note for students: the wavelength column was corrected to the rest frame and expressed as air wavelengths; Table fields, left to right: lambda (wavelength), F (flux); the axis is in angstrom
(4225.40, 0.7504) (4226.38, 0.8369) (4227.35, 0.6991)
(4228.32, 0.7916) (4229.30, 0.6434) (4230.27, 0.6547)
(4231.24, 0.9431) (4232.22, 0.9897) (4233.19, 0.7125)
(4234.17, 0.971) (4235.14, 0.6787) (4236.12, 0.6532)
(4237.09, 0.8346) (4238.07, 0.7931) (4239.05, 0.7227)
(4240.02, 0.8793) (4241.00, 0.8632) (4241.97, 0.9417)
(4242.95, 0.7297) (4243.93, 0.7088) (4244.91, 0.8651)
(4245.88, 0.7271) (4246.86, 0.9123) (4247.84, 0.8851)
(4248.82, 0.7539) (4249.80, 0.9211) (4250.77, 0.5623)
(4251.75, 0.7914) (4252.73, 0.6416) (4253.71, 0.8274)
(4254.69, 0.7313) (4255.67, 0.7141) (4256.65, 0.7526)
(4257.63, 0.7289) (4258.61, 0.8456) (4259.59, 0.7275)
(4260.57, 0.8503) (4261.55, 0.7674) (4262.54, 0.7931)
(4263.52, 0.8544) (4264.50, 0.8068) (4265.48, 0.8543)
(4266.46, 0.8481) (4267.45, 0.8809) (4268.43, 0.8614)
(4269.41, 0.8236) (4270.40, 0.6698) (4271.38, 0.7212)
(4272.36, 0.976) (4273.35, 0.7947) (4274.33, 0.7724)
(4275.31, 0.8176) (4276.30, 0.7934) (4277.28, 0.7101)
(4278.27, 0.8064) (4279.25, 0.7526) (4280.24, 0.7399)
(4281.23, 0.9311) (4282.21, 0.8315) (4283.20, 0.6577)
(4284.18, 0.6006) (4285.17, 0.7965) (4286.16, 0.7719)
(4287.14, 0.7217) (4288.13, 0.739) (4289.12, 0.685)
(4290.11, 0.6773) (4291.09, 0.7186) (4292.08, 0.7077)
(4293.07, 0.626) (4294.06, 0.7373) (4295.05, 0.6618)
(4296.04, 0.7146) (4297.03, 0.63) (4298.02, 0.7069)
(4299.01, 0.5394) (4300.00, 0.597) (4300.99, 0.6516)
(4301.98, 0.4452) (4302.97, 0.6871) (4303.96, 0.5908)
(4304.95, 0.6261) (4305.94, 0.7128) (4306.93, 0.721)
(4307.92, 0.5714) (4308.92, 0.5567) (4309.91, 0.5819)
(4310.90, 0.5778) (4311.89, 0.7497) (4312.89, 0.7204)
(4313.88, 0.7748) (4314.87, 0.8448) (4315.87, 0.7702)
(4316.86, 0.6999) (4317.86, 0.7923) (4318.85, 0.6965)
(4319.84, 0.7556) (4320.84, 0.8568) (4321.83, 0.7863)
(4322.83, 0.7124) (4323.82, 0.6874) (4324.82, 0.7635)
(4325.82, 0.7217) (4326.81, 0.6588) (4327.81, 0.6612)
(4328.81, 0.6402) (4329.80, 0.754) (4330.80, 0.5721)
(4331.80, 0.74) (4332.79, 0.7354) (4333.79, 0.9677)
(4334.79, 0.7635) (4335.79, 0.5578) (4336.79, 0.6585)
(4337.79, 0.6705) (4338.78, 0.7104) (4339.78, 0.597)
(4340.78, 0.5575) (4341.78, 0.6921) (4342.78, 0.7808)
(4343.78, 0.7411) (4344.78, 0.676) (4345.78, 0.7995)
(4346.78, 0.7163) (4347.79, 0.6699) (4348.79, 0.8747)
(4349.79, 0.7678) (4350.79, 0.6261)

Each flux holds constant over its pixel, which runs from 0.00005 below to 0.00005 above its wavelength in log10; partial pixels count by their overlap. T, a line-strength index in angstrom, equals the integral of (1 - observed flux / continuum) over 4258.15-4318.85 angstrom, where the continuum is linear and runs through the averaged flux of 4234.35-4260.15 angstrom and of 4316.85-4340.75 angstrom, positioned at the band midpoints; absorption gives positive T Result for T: 1.3 angstrom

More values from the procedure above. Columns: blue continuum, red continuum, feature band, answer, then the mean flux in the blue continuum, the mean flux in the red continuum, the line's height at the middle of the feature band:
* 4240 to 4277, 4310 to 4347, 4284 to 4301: 1.66 angstrom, 0.798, 0.716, 0.759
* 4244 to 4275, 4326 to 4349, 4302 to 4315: 1.39 angstrom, 0.795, 0.702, 0.737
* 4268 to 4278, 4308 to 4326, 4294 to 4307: 1.91 angstrom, 0.794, 0.721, 0.748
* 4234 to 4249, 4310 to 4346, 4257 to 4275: -0.69 angstrom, 0.805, 0.716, 0.78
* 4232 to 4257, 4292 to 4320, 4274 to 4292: -0.90 angstrom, 0.789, 0.669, 0.714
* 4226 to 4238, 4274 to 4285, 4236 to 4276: -1.13 angstrom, 0.784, 0.766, 0.775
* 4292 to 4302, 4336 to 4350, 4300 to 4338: -1.23 angstrom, 0.644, 0.704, 0.672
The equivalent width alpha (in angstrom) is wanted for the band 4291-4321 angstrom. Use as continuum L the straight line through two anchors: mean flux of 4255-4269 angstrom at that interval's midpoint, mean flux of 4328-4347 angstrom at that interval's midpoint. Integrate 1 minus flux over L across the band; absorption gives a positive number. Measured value 2.7 angstrom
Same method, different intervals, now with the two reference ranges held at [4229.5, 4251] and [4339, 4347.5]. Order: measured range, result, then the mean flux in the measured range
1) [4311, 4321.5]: -0.5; 0.76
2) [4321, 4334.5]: -0.3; 0.727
